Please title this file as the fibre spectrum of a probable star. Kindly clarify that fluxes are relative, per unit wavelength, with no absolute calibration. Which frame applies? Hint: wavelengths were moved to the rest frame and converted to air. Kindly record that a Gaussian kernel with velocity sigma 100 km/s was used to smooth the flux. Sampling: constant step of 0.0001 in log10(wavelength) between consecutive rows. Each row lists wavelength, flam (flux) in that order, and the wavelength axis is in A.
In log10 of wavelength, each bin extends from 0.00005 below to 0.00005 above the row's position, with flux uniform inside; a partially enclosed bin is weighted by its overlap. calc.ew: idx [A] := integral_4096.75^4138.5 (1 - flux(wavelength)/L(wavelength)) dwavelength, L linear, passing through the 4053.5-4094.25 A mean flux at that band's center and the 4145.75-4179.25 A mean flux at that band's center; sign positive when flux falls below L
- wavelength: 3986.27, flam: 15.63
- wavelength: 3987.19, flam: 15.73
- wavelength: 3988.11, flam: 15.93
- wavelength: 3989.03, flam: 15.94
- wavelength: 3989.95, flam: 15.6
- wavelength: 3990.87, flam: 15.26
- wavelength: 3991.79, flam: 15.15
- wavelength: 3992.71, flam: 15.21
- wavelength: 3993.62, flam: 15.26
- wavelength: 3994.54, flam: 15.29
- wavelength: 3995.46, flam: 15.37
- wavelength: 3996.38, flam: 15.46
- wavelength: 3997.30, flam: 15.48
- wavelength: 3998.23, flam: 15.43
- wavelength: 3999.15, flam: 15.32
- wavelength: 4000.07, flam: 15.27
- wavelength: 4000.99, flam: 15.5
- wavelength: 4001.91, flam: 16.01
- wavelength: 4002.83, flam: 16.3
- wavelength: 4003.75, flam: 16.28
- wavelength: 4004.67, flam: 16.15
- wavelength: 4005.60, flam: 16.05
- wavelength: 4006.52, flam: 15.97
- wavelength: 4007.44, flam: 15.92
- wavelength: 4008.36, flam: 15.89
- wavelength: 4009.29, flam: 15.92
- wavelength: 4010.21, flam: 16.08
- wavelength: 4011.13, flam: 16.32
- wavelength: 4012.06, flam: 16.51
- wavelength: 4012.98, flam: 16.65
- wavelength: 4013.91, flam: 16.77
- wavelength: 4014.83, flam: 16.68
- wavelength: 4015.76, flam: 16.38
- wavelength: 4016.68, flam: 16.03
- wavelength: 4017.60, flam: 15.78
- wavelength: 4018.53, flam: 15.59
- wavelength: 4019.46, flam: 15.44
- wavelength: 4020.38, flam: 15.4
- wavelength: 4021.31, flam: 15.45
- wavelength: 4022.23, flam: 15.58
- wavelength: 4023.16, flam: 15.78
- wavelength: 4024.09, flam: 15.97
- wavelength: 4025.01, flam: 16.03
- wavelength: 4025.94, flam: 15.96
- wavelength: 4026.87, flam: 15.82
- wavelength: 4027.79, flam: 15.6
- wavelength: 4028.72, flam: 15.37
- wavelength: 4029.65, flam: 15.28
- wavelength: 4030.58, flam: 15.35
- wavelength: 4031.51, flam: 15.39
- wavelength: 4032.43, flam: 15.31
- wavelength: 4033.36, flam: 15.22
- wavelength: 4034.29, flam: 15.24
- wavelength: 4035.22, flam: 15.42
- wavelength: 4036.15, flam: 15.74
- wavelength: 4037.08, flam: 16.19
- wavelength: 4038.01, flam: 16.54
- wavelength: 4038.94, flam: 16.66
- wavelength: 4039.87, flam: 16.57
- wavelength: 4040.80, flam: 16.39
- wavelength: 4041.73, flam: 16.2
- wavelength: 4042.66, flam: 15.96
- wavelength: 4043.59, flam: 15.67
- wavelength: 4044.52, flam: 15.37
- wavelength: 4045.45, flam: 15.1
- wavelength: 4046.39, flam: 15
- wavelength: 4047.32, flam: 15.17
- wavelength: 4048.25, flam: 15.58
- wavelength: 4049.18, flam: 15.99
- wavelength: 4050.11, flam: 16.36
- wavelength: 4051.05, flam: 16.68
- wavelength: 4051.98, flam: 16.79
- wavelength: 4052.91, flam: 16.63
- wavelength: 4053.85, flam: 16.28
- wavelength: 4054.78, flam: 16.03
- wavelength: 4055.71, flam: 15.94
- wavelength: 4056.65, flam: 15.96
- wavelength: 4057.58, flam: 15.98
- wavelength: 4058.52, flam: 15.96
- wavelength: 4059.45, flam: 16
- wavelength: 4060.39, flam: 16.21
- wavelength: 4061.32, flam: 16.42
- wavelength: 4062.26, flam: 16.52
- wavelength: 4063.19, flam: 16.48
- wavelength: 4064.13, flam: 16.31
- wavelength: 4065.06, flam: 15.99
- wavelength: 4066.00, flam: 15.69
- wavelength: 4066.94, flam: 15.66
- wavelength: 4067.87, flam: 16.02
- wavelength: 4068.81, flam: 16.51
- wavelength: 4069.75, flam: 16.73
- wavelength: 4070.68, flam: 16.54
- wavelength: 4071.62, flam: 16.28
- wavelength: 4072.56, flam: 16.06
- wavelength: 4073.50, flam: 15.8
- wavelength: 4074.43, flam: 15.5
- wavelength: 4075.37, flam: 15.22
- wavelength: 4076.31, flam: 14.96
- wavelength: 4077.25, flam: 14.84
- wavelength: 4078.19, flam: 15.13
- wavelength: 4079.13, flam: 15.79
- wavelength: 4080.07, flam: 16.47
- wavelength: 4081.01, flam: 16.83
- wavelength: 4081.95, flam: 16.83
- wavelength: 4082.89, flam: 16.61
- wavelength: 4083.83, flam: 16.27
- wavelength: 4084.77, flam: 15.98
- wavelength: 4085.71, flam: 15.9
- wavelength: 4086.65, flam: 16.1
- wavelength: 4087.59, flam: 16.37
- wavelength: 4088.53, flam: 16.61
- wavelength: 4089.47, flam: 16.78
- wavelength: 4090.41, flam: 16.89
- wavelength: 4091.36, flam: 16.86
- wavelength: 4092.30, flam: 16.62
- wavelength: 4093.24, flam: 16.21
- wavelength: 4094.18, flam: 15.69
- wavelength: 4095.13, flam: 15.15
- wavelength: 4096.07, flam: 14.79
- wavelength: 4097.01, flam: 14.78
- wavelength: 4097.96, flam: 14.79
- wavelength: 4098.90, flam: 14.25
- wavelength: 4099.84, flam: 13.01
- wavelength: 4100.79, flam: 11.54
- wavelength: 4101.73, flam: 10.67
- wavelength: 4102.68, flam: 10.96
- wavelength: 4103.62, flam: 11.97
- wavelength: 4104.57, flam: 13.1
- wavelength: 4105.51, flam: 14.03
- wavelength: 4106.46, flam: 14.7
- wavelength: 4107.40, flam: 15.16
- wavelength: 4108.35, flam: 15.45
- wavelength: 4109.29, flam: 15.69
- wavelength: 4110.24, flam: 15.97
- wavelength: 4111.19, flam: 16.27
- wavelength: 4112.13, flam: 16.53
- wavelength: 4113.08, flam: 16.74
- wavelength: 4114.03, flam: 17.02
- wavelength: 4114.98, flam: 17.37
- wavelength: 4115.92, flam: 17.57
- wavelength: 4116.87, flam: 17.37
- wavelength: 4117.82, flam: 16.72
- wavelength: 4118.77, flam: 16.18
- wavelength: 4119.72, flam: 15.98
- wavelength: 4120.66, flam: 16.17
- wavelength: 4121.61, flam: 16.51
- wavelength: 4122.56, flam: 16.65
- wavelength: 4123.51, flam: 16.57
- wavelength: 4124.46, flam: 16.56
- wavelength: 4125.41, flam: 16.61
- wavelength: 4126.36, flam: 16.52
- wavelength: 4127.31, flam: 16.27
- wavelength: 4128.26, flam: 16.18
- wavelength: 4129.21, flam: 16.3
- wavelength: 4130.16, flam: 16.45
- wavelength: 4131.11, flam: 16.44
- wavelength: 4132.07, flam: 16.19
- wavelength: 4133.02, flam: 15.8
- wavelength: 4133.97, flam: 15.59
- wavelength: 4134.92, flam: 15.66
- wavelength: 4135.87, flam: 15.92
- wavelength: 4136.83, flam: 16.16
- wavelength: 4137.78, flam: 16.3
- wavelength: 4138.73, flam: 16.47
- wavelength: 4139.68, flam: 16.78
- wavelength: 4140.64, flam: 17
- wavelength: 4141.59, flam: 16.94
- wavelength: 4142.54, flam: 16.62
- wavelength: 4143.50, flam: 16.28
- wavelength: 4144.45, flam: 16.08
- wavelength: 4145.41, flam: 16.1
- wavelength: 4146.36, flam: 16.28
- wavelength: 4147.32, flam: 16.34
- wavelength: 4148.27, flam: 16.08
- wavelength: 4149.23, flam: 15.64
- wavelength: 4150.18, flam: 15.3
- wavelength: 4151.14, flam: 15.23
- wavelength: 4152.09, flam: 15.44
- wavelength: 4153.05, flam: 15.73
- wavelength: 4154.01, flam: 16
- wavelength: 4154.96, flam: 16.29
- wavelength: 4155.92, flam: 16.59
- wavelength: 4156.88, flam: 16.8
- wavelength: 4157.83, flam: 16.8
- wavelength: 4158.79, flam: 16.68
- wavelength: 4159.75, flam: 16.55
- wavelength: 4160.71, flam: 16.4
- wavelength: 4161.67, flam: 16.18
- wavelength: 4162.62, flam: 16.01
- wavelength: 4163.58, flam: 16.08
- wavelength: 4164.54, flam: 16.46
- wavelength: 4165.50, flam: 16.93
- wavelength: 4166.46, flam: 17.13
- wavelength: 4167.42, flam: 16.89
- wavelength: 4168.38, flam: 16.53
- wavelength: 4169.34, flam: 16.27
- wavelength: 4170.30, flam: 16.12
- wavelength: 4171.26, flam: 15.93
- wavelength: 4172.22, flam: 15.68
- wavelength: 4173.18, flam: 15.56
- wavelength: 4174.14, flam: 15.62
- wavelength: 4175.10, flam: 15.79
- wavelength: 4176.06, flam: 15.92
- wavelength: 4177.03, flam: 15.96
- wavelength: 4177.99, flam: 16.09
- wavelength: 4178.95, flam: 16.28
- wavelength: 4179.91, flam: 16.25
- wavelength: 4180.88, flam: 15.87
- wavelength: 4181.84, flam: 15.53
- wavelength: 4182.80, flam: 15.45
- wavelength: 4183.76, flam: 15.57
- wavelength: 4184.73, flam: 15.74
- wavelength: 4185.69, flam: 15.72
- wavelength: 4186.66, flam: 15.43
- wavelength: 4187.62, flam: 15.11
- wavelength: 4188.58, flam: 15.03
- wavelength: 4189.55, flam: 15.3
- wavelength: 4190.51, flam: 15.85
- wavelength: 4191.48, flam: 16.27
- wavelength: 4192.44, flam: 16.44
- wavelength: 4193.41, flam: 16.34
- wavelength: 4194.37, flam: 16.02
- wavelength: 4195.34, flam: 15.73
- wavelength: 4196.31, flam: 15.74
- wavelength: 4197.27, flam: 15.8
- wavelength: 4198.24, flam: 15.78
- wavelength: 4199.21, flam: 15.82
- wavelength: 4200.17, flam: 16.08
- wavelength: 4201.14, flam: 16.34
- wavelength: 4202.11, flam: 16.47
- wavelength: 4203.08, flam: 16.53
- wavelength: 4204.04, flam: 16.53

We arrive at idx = 1.6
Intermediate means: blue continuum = 16.1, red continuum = 16.2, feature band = 15.5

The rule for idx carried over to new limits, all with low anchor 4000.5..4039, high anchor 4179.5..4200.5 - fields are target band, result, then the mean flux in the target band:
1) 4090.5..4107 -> 1.77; 14.1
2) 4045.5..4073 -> -0.45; 16.1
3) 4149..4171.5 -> -0.68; 16.3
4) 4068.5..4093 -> -0.51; 16.2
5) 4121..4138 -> -0.49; 16.3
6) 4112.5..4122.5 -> -0.59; 16.8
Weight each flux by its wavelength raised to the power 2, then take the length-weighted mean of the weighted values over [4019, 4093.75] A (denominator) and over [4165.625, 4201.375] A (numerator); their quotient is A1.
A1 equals 1.06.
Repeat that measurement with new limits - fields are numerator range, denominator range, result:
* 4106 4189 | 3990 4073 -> 1.08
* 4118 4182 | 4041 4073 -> 1.06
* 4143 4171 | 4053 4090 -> 1.05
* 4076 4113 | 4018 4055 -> 0.99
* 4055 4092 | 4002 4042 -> 1.04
